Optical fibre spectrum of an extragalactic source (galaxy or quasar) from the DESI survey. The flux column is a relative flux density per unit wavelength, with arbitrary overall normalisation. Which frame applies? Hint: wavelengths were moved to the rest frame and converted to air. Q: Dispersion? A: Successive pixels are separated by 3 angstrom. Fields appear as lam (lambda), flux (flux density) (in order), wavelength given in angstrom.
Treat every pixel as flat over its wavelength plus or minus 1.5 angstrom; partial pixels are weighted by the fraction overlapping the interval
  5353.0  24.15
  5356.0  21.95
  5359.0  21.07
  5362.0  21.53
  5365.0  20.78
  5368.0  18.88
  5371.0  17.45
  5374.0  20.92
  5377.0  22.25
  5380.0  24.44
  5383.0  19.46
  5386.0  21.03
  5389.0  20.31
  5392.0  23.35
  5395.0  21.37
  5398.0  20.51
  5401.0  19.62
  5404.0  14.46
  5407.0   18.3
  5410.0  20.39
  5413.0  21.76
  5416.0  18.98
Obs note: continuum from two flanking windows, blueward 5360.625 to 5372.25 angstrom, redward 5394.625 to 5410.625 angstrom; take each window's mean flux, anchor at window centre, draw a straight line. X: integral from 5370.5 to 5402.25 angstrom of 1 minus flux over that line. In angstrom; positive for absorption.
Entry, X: -3.1 angstrom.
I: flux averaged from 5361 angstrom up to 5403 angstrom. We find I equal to 20.8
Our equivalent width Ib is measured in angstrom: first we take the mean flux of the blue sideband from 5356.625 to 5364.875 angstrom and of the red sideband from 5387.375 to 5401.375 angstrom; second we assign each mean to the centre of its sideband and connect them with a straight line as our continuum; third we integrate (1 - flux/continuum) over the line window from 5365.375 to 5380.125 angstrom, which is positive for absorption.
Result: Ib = 0.5 angstrom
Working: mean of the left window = 21.3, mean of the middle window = 20.4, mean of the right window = 21.1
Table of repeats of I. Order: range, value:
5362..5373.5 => 19.5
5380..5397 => 21.4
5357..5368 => 20.9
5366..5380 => 20.4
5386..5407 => 19.9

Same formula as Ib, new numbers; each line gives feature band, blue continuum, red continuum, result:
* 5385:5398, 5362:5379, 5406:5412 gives -1.0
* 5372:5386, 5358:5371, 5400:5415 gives -1.3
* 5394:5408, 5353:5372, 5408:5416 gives 1.2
